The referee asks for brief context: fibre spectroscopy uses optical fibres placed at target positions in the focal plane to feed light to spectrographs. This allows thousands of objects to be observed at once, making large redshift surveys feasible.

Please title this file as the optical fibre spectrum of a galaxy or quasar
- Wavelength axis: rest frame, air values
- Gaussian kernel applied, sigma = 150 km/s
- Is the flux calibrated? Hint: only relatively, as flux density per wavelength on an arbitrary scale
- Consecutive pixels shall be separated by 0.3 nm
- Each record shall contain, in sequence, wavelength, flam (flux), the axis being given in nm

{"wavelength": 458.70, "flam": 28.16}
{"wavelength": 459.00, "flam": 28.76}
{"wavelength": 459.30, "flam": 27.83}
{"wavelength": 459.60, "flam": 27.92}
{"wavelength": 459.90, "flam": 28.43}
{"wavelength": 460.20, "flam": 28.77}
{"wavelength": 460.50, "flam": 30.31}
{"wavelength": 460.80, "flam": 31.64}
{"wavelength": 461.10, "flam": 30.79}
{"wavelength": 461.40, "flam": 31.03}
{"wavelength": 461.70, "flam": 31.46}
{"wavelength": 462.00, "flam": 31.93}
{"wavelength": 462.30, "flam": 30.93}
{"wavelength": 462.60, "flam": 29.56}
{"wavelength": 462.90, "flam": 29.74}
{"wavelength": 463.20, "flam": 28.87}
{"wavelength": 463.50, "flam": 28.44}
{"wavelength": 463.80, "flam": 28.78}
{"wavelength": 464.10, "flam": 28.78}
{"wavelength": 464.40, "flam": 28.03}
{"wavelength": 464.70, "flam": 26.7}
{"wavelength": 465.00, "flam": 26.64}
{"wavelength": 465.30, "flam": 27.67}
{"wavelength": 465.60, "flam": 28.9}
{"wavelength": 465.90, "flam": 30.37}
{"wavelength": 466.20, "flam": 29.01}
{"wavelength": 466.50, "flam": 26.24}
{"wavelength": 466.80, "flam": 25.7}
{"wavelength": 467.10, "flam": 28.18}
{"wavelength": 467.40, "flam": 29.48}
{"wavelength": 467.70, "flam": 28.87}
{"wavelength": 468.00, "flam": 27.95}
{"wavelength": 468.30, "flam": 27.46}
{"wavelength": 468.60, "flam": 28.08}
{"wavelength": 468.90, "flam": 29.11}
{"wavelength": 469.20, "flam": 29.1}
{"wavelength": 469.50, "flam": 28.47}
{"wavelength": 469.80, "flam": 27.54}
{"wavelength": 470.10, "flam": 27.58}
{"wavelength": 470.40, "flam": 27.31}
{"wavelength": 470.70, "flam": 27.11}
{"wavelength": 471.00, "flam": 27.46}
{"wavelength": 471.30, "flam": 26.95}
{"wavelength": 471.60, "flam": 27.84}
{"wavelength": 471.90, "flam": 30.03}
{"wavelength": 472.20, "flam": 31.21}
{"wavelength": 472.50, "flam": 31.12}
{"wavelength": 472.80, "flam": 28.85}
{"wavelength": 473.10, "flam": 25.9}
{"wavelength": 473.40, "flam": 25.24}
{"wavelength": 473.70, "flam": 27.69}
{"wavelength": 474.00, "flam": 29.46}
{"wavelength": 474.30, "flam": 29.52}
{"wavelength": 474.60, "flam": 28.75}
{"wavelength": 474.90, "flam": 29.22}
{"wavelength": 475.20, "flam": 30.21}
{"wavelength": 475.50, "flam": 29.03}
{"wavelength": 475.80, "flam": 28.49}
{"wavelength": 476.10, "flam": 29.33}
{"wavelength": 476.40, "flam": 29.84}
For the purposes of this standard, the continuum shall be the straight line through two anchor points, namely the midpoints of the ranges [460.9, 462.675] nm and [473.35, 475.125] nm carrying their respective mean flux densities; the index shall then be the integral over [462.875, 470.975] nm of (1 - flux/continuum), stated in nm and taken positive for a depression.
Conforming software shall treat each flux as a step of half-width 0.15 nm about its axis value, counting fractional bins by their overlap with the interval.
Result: 0.51 nm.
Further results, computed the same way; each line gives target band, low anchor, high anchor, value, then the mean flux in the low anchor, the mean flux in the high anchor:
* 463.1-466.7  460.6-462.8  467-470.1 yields 0.196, 31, 28.4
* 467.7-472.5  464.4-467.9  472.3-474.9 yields -0.018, 28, 28.4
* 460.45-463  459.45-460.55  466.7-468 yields -0.203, 28.7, 28.1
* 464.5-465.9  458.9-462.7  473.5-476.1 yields 0.088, 30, 29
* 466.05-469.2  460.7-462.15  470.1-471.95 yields 0.097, 31.4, 27.6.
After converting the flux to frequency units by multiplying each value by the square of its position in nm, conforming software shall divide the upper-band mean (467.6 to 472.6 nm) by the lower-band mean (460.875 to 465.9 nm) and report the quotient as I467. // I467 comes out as 1.0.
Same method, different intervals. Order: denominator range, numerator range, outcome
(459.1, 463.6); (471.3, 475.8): 1.02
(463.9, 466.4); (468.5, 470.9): 1.01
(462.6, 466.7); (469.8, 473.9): 1.02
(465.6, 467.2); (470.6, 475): 1.04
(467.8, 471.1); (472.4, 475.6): 1.04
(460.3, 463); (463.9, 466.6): 0.93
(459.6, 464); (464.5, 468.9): 0.95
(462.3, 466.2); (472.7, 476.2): 1.04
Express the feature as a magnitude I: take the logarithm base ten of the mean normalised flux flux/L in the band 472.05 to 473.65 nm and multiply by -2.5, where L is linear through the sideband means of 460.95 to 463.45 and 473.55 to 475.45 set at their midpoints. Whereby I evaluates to 0.03 mag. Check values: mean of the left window 30.5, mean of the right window 29.1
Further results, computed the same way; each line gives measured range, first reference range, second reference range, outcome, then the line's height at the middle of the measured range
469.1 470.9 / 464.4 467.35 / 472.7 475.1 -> 0.01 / 28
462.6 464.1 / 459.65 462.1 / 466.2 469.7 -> 0.02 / 29.6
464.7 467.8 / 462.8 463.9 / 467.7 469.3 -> 0.02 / 28.6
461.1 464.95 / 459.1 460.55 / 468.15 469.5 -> -0.04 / 28.5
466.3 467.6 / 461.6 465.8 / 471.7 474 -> 0.05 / 28.9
